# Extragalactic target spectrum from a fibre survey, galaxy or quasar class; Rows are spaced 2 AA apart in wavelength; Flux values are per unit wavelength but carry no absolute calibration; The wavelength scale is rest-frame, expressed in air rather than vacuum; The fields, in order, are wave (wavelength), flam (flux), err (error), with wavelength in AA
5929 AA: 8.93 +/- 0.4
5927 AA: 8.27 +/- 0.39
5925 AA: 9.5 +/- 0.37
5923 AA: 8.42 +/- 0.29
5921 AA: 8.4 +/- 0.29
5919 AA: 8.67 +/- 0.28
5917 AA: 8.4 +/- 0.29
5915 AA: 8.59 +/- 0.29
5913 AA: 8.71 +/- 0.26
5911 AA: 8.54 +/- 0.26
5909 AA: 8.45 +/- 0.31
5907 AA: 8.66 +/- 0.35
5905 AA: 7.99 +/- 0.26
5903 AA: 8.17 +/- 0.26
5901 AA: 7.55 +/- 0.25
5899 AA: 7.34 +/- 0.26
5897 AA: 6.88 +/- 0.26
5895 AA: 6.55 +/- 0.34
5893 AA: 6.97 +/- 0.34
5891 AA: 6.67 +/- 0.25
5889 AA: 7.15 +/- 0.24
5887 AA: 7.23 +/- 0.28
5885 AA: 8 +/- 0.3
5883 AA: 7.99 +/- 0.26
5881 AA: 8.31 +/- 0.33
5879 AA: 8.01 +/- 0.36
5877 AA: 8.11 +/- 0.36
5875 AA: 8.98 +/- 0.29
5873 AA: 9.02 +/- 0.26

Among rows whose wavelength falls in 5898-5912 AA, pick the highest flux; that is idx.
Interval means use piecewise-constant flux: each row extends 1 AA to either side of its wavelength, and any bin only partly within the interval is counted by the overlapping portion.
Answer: 8.66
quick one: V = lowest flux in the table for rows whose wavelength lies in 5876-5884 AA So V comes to 7.99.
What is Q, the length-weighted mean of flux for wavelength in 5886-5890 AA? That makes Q 7.19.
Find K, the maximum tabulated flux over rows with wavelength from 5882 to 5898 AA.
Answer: 8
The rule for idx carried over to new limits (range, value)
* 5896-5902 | 7.55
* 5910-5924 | 8.71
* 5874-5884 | 8.98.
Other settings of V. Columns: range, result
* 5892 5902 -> 6.55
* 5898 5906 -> 7.34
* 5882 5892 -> 6.67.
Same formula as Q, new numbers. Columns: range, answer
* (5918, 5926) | 8.75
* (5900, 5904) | 7.86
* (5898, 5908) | 7.94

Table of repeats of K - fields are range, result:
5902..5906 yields 8.17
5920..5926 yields 9.5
